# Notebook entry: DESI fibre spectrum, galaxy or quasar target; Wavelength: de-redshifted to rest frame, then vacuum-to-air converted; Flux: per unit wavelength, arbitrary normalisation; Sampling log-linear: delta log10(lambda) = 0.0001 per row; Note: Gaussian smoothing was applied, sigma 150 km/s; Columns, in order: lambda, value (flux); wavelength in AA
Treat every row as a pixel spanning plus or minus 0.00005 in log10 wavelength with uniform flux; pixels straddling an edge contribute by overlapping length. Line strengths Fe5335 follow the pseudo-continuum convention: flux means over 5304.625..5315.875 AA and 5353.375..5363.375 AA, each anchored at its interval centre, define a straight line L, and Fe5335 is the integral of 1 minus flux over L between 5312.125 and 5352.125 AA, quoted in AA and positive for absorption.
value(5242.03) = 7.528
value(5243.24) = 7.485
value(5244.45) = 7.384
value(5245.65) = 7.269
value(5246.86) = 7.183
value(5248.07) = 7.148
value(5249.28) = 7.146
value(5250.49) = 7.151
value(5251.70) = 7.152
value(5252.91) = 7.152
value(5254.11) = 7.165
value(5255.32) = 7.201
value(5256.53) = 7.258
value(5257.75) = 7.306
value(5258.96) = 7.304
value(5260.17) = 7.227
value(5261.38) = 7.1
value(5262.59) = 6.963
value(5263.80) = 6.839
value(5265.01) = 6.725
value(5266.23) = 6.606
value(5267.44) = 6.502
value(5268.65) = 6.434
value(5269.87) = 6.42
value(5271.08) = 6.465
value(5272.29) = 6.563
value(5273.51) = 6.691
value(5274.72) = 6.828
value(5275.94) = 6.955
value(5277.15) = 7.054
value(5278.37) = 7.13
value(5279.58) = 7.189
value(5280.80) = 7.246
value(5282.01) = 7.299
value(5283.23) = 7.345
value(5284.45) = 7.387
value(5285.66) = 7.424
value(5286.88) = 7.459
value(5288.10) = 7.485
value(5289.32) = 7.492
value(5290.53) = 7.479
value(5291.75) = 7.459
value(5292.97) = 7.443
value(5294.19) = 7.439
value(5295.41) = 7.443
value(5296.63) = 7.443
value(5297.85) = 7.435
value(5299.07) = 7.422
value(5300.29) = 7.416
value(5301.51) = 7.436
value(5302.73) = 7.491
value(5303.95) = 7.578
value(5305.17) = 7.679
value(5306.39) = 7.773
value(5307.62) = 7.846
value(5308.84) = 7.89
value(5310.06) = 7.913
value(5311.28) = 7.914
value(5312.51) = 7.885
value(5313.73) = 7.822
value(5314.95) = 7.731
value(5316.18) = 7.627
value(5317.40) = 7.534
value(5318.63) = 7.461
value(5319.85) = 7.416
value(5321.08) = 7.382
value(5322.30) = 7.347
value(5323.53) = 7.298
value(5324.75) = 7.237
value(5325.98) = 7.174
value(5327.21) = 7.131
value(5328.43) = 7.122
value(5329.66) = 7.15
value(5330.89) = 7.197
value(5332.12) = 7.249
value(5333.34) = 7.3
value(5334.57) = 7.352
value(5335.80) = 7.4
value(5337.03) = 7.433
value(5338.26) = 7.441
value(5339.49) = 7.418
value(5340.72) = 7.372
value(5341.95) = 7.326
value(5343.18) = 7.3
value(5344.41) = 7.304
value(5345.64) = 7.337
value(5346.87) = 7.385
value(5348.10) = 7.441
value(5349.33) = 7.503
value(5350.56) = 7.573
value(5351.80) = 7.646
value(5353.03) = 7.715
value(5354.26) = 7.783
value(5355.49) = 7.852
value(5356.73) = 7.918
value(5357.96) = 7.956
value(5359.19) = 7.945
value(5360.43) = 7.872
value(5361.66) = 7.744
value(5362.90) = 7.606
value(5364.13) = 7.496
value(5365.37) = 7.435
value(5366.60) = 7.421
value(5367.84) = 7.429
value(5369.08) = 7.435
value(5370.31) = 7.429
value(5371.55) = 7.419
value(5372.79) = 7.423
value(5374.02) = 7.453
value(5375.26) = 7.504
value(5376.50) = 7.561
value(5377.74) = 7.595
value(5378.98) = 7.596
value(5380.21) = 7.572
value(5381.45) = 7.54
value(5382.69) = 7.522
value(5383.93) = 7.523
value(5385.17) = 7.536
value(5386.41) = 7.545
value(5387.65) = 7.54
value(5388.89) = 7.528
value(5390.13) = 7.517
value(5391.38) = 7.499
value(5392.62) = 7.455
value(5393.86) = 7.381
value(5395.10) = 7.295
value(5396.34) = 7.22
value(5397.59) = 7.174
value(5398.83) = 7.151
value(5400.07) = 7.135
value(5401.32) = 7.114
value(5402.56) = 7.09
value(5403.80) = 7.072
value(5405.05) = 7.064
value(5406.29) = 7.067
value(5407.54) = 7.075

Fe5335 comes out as 2.2 AA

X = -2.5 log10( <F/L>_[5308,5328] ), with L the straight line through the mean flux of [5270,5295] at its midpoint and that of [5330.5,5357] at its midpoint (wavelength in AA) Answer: -0.03 mag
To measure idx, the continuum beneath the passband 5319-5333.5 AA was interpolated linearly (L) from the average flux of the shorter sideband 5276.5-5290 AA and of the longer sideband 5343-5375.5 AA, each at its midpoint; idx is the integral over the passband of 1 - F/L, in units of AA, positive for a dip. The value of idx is 0.4 AA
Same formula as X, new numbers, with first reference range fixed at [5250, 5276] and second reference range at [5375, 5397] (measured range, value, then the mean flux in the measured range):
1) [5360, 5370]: -0.02 mag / 7.55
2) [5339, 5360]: -0.04 mag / 7.58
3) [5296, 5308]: -0.07 mag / 7.54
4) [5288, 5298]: -0.06 mag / 7.46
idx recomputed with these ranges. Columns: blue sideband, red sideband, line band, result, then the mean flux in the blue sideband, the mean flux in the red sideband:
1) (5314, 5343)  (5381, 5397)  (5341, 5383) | -0.81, 7.36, 7.46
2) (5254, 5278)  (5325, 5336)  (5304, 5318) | -1.30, 6.87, 7.22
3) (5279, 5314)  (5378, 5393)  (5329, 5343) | 0.38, 7.53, 7.53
